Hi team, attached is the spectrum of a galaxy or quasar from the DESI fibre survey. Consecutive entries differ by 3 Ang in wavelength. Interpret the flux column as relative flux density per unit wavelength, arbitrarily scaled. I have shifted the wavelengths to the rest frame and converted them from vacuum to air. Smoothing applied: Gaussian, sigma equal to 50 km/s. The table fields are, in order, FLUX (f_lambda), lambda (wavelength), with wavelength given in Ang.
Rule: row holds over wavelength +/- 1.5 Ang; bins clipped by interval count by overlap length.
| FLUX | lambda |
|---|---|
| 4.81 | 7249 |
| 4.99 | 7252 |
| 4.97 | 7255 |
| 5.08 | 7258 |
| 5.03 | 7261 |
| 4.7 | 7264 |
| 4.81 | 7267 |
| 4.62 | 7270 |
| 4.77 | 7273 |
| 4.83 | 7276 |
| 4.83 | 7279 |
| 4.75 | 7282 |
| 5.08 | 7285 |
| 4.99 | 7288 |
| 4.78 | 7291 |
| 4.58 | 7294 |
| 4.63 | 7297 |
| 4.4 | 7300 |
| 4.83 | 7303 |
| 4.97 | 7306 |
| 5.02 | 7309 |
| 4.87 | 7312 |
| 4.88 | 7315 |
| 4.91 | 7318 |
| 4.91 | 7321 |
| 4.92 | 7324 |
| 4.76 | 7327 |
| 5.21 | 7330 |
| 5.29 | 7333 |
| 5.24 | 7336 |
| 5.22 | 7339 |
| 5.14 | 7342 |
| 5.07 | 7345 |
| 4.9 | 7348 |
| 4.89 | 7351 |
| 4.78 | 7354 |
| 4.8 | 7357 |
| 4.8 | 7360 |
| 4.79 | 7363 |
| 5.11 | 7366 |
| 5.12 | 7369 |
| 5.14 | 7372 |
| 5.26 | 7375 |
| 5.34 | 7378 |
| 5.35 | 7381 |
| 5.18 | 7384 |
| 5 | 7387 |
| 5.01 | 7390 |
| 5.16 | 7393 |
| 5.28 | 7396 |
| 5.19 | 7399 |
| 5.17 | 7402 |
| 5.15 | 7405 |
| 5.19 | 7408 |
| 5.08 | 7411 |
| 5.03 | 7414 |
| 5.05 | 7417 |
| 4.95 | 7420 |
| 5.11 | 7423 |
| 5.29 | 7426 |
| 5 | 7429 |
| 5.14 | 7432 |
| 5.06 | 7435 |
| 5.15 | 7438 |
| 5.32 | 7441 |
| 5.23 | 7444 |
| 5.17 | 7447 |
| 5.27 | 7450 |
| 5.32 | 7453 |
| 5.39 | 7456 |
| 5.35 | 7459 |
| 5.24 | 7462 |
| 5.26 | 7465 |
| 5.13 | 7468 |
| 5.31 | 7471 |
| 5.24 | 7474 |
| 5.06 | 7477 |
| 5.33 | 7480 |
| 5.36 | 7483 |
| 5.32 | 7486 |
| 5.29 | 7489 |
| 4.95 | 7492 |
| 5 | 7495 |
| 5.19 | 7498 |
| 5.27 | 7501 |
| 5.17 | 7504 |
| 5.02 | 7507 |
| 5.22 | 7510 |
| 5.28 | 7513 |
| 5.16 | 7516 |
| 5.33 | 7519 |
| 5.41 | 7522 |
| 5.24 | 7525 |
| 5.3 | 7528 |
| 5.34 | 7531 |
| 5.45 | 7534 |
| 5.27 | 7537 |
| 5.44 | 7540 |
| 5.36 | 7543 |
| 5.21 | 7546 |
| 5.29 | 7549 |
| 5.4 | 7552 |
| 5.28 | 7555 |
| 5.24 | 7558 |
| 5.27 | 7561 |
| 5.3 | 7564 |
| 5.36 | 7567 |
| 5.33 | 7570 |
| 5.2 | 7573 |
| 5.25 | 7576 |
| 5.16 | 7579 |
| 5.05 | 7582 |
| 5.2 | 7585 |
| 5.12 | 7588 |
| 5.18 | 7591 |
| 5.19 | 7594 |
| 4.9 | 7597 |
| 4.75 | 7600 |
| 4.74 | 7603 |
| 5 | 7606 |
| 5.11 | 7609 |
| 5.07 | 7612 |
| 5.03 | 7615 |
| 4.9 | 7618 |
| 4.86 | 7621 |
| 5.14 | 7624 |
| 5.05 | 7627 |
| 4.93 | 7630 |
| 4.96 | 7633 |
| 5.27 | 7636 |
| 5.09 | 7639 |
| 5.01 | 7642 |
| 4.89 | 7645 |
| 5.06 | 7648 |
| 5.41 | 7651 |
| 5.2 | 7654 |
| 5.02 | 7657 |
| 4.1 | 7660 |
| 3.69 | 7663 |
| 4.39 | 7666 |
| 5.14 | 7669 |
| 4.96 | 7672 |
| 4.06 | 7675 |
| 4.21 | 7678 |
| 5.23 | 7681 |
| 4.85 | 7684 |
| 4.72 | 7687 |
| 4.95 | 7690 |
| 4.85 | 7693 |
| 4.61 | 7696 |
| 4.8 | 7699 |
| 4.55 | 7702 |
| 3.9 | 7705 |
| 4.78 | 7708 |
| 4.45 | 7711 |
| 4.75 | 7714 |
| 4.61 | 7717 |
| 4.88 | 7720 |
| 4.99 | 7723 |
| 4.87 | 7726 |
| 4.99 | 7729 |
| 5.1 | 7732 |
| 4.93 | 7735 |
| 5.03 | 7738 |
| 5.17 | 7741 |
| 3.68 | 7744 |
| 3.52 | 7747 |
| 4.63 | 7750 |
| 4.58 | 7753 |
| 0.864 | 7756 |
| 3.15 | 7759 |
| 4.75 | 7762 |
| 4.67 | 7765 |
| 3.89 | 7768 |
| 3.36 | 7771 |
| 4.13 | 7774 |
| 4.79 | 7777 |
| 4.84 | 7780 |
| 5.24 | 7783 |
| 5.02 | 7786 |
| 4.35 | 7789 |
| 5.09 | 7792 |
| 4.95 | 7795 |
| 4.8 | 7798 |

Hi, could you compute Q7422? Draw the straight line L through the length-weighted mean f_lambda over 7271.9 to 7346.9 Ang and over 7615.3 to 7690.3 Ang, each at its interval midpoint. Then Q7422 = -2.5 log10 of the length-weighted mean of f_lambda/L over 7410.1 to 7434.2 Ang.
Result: -0.04 mag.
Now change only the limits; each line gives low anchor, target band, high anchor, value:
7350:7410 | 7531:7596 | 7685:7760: -0.11 mag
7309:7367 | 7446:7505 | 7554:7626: -0.04 mag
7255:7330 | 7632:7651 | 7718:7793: -0.13 mag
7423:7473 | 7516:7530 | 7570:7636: -0.03 mag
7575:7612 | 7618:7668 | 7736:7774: -0.04 mag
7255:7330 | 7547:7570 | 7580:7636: -0.07 mag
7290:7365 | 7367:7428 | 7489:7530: -0.03 mag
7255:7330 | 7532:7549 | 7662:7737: -0.13 mag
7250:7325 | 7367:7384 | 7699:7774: -0.11 mag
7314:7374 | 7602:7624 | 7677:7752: -0.05 mag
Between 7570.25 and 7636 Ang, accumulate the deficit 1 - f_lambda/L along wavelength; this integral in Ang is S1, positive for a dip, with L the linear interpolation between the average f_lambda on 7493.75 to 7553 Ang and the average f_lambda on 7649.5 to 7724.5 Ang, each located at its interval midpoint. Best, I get -0.86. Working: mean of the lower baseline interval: 5.27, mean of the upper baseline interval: 4.68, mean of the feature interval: 5.05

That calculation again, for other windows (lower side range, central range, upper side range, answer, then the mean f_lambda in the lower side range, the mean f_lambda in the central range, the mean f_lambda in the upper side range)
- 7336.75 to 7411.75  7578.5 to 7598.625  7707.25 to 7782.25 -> -1.9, 5.09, 5.11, 4.38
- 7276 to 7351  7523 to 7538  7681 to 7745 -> -1.5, 4.92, 5.32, 4.76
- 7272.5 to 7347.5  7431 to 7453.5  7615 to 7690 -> -1.4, 4.92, 5.2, 4.85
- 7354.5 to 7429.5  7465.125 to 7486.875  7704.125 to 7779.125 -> -1.5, 5.1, 5.25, 4.35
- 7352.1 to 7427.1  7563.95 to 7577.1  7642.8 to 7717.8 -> -1.2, 5.09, 5.29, 4.69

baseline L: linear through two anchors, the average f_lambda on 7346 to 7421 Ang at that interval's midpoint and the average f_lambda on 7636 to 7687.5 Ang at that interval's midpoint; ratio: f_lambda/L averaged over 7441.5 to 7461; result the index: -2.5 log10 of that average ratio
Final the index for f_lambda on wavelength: -0.06 mag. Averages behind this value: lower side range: 5.07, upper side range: 4.78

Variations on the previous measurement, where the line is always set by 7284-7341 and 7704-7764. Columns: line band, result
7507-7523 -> -0.13 mag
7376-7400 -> -0.08 mag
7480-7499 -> -0.11 mag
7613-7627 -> -0.11 mag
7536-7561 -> -0.15 mag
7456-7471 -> -0.12 mag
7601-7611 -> -0.09 mag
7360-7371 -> -0.03 mag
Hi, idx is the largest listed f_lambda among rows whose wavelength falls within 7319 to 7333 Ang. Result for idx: 5.29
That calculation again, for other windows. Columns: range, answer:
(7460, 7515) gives 5.36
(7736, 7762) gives 5.17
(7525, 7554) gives 5.45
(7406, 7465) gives 5.39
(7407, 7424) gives 5.19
